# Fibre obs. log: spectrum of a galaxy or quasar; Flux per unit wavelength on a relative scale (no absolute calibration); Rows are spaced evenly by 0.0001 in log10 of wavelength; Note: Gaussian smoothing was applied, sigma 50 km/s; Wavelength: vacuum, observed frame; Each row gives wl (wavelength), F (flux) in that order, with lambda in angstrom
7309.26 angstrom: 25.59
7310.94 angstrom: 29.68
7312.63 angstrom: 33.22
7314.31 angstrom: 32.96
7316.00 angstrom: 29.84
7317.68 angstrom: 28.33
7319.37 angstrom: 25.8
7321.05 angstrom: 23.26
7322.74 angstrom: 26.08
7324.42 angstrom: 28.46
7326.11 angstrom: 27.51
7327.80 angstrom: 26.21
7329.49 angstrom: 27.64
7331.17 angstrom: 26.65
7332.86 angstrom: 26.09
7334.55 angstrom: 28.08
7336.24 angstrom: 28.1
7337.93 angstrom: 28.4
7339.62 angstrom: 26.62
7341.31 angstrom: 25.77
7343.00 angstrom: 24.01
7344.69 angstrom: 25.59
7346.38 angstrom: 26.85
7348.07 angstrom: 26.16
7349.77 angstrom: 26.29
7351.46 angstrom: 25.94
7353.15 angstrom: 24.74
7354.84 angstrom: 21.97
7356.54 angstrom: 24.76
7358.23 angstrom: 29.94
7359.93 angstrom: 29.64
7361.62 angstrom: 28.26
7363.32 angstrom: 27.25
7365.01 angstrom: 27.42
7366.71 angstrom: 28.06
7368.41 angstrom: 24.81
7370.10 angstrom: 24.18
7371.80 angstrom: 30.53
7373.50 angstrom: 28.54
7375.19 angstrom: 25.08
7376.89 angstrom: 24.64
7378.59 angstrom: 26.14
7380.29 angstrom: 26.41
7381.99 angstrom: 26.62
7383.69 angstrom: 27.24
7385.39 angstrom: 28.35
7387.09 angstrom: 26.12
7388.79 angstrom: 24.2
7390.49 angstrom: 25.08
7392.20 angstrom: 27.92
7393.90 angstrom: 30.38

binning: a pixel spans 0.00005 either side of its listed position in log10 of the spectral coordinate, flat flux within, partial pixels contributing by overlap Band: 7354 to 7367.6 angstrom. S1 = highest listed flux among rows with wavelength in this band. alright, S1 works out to 29.94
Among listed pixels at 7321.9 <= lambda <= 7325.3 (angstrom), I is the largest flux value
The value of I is 28.46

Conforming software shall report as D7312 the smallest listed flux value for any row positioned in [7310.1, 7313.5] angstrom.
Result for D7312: 29.68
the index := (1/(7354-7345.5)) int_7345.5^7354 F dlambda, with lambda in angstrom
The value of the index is 26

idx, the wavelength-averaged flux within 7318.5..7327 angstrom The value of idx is 26.2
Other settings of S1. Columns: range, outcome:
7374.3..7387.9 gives 28.35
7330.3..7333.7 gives 26.65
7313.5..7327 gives 32.96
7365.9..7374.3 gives 30.53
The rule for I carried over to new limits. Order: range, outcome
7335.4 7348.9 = 28.4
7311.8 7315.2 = 33.22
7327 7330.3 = 27.64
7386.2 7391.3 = 26.12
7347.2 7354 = 26.29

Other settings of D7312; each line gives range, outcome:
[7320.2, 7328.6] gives 23.26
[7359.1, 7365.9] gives 27.25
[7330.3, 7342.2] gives 25.77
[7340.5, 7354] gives 24.01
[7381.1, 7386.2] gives 26.62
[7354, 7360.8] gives 21.97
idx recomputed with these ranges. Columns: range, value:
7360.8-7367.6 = 27.7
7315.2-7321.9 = 26.8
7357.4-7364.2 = 28.8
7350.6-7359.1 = 25.5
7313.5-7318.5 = 30.4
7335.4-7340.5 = 27.7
